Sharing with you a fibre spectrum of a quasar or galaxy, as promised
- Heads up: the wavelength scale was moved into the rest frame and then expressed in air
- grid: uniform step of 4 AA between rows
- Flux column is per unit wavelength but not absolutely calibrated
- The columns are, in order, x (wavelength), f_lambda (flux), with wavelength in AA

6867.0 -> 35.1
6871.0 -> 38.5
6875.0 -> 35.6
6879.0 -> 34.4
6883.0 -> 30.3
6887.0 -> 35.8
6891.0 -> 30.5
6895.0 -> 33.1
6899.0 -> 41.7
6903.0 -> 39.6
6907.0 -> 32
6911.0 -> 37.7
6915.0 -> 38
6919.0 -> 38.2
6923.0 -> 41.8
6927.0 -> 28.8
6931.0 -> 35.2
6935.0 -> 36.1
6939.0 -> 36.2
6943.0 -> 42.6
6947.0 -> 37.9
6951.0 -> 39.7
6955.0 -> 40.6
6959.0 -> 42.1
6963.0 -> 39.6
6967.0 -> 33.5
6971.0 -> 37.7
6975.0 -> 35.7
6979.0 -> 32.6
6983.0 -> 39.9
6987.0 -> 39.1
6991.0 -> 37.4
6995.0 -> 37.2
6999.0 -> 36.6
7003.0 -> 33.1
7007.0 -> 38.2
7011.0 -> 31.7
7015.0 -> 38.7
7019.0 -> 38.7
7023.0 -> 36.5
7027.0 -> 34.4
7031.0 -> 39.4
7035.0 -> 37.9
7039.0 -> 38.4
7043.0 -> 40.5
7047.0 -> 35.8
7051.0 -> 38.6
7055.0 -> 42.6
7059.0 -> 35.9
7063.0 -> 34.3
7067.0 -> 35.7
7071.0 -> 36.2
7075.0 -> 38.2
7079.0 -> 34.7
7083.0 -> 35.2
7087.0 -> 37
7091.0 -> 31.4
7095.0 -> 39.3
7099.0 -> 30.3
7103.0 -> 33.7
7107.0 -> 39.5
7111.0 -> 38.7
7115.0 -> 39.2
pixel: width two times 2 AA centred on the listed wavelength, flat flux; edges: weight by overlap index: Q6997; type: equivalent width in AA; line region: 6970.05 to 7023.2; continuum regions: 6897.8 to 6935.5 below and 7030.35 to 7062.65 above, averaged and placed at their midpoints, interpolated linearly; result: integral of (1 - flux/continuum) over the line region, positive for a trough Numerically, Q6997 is 1.63 AA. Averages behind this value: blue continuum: 36.8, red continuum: 38.4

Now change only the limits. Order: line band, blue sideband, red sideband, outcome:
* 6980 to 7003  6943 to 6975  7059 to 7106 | 0.29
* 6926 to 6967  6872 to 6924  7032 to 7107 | -1.97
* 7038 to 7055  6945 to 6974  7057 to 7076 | -1.11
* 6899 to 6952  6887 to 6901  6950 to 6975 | -0.86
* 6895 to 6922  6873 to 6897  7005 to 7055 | -2.92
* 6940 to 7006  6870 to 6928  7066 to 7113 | -3.68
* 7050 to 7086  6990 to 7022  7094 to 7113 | -0.53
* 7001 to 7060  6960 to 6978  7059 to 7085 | -2.07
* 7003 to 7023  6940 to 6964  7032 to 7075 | 1.18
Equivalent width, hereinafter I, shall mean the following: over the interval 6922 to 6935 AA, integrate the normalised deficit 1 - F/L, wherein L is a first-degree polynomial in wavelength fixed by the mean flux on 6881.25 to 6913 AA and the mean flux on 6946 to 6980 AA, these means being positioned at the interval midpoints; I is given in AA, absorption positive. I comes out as 0.5 AA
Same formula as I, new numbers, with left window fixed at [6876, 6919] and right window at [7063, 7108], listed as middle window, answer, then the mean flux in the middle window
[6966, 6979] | 0.04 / 35.3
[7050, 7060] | -1.12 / 39.4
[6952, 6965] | -1.92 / 40.7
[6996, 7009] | -0.23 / 36.1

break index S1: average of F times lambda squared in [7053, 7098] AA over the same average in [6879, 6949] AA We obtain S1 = 1.05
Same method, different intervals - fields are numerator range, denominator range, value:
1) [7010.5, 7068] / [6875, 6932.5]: 1.10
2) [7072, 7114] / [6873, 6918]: 1.07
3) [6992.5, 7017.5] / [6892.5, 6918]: 1.00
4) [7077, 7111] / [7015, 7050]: 0.95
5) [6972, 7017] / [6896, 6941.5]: 1.01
